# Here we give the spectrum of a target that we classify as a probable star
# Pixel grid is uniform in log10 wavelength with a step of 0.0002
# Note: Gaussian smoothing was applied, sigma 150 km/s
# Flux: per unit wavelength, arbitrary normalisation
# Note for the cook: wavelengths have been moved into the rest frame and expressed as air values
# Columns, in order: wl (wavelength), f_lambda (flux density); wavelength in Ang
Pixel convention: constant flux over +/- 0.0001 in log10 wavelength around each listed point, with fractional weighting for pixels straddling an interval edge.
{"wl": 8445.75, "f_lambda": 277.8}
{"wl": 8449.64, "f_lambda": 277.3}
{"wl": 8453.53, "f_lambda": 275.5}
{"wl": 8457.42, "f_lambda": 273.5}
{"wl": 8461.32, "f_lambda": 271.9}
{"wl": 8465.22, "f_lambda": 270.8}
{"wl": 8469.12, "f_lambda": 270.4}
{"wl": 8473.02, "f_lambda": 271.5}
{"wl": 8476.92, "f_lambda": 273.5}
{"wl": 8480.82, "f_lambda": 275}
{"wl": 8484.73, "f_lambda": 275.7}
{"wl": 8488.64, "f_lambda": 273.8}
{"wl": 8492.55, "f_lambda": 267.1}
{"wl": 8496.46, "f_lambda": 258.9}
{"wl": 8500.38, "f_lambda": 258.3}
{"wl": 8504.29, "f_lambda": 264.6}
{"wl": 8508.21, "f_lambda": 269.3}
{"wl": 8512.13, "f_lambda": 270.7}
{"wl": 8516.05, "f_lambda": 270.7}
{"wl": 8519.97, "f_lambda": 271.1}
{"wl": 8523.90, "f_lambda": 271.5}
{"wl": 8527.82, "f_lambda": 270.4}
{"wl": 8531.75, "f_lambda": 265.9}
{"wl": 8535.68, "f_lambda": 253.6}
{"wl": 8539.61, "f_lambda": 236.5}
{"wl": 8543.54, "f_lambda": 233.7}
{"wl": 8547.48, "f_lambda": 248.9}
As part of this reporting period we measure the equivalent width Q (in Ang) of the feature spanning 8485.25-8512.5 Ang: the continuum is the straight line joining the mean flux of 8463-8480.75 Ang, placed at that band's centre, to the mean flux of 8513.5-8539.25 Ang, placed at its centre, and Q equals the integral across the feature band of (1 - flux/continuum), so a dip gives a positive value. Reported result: 0.2 Ang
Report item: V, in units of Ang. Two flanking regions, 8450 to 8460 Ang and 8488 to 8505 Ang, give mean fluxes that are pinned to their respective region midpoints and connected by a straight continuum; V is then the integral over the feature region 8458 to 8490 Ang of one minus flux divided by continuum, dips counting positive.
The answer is -0.4 Ang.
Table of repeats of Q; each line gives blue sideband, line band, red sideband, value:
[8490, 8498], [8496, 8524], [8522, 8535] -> -0.1 Ang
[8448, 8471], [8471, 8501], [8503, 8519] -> 0.2 Ang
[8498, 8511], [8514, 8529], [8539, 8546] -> -1.2 Ang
